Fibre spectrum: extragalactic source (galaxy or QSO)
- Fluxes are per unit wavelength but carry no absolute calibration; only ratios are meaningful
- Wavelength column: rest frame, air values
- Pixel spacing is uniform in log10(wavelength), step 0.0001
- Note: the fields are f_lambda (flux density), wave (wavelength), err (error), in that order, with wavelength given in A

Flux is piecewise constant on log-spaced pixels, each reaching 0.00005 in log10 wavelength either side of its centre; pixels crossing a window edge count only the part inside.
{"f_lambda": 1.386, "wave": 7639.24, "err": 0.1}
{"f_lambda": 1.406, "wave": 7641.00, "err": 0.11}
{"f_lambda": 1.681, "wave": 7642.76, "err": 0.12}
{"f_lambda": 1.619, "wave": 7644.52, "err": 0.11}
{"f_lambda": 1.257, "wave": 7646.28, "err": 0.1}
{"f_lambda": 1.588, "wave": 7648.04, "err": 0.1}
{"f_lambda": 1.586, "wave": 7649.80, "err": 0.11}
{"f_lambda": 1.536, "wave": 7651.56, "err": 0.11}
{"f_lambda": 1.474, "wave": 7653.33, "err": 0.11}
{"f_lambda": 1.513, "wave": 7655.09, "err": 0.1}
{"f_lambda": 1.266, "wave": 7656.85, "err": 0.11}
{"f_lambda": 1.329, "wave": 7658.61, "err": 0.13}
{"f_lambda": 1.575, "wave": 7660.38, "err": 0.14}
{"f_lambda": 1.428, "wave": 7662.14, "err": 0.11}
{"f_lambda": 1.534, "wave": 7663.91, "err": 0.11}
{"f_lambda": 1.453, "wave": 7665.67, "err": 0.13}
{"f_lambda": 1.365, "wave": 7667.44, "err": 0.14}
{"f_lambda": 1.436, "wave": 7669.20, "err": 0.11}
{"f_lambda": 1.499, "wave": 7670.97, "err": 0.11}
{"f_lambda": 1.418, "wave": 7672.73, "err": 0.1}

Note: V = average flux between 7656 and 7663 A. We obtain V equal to 1.4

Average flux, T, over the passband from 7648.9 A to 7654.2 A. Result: 1.53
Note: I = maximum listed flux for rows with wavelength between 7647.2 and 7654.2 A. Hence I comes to 1.588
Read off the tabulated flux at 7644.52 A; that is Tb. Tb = 1.619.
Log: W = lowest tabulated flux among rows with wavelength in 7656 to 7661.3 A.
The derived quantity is 1.266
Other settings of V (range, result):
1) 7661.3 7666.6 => 1.47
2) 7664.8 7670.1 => 1.42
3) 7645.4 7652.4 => 1.49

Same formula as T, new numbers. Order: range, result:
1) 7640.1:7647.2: 1.49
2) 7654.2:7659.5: 1.37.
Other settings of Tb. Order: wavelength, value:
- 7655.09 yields 1.513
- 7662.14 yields 1.428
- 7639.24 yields 1.386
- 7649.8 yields 1.586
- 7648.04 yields 1.588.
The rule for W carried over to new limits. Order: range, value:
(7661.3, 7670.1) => 1.365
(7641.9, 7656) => 1.257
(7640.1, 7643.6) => 1.406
